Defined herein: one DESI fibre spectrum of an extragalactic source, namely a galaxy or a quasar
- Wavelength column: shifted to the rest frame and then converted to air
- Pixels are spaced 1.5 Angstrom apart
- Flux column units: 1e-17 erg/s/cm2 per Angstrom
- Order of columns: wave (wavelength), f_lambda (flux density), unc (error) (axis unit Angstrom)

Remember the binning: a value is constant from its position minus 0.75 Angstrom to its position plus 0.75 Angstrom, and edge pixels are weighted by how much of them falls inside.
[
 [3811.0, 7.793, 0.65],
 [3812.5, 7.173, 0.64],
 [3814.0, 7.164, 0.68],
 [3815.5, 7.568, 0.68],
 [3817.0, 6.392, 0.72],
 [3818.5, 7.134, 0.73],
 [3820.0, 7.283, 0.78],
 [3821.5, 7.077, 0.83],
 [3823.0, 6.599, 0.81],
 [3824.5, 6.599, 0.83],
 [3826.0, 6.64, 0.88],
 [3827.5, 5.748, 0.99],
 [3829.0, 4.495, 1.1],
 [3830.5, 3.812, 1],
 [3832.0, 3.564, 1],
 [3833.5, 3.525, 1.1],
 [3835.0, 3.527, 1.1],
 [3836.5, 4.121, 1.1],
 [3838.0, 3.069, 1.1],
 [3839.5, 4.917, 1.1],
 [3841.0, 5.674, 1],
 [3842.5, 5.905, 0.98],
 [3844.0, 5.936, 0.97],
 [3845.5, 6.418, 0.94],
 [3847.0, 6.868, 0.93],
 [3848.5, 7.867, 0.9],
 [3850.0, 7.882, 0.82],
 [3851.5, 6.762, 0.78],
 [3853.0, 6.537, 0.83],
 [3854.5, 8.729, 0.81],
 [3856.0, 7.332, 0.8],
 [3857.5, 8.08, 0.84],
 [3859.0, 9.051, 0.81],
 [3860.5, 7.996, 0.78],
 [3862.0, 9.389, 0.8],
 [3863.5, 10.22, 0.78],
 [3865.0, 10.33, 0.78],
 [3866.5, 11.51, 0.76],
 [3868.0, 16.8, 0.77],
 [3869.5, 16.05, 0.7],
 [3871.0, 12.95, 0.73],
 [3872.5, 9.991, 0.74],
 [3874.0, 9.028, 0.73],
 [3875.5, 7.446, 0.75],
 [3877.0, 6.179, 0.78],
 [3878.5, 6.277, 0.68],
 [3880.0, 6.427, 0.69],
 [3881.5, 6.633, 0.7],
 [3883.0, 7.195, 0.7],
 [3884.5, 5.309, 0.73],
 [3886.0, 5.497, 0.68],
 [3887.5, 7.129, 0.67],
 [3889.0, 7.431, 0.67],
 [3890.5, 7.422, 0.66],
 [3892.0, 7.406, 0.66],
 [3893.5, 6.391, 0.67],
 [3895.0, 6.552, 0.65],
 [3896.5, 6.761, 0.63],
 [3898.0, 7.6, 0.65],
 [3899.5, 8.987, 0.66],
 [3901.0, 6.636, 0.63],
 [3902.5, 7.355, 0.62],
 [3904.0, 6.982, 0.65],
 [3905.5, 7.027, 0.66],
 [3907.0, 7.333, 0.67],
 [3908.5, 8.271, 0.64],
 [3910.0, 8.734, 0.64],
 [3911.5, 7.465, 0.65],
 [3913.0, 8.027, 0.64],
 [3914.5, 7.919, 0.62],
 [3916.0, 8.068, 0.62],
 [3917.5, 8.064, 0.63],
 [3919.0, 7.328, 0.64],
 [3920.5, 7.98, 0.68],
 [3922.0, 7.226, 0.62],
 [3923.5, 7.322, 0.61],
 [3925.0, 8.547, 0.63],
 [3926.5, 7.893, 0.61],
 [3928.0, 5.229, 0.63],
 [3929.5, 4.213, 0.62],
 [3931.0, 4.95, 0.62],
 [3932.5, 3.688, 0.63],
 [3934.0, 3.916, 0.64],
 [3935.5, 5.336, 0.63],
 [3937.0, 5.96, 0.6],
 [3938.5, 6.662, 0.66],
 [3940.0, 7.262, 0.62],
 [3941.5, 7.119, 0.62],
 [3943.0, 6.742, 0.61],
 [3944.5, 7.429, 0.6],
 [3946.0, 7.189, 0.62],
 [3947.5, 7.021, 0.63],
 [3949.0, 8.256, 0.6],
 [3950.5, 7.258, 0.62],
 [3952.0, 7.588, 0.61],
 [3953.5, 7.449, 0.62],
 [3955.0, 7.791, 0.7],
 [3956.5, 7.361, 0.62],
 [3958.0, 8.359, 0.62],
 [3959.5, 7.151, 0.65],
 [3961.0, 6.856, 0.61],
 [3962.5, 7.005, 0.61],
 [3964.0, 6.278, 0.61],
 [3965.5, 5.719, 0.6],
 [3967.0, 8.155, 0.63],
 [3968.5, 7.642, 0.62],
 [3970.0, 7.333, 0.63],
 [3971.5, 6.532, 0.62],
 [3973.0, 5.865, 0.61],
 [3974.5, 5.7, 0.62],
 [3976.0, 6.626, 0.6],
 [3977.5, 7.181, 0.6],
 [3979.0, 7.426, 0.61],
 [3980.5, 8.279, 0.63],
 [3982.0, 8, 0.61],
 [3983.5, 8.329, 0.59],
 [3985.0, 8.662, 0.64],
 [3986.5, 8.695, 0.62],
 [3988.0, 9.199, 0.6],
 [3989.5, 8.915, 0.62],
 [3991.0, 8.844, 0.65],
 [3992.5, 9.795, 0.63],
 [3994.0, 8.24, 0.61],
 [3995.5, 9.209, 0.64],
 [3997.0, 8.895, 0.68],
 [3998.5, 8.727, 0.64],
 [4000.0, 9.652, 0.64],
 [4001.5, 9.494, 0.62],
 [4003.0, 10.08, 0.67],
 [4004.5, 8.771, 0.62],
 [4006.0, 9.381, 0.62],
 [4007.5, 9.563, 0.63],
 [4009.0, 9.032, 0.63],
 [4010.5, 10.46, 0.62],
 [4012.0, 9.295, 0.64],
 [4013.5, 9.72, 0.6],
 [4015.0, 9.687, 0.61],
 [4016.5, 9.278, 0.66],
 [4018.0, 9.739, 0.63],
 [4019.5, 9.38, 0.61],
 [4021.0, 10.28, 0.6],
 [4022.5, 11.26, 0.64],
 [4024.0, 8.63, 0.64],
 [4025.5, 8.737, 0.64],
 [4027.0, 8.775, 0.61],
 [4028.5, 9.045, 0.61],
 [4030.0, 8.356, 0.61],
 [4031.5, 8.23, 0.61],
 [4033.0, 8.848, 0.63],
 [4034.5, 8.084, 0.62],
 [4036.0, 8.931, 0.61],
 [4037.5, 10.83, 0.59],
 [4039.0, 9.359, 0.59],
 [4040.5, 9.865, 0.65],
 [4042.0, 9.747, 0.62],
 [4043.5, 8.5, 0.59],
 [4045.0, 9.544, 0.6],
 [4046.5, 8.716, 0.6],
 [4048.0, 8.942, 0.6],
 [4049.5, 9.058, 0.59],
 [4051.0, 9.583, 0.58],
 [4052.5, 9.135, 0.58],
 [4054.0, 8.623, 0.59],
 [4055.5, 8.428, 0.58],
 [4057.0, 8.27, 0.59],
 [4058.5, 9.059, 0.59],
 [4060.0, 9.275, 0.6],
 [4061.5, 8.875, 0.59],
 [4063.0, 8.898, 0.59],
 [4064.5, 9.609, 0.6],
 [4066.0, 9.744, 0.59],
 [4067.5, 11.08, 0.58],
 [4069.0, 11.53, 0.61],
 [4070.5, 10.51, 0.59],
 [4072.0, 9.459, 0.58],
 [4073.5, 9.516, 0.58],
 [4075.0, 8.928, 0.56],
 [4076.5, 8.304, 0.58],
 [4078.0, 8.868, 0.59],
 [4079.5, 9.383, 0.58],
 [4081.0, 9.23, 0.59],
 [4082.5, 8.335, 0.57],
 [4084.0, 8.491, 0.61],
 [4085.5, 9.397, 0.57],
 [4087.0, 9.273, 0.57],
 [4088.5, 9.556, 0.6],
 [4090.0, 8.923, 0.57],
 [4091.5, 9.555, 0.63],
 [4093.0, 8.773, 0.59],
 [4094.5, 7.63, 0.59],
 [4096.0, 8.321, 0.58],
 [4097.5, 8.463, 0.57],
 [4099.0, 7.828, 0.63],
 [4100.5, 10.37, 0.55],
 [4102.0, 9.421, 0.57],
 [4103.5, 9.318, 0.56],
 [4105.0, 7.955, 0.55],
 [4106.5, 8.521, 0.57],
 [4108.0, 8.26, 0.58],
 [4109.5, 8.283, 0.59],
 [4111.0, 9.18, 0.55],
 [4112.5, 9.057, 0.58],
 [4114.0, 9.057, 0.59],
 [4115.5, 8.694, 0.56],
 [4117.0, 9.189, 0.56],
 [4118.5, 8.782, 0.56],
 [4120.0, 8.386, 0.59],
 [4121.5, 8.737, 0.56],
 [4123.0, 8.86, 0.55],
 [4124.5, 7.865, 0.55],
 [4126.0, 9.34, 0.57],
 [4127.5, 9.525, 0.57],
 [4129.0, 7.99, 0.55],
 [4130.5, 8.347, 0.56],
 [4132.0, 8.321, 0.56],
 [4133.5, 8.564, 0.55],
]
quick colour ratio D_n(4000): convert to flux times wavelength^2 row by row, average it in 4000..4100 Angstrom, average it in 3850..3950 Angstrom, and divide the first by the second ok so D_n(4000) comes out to 1.3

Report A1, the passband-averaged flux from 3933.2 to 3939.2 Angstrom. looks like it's 5.44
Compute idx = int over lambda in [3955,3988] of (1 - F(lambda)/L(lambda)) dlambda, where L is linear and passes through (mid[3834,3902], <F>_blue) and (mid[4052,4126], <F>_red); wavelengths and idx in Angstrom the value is 3.8 Angstrom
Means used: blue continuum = 7.68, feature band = 7.35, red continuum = 9.01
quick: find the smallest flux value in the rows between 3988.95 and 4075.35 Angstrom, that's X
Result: 8.084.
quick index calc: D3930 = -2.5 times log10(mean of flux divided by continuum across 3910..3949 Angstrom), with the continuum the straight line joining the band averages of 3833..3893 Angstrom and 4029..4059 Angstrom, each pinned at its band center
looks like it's 0.20 mag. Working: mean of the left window 7.68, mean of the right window 9.01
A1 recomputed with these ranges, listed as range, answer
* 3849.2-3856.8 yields 7.46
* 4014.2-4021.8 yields 9.68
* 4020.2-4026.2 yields 9.73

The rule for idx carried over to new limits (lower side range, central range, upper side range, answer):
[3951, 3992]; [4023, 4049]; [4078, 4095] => -2.2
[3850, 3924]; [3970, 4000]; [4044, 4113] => 1.9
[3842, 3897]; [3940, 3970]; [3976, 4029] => 5.0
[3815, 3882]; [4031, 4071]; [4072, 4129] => -3.5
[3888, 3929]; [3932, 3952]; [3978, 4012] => 3.8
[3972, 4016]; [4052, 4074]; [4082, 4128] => -1.8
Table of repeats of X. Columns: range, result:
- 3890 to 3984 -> 3.688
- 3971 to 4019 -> 5.7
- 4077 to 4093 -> 8.335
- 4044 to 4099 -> 7.63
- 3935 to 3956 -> 5.336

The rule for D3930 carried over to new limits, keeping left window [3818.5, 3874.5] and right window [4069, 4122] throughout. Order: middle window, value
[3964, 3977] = 0.23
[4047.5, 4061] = -0.03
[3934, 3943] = 0.27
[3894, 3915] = 0.04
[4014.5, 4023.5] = -0.17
